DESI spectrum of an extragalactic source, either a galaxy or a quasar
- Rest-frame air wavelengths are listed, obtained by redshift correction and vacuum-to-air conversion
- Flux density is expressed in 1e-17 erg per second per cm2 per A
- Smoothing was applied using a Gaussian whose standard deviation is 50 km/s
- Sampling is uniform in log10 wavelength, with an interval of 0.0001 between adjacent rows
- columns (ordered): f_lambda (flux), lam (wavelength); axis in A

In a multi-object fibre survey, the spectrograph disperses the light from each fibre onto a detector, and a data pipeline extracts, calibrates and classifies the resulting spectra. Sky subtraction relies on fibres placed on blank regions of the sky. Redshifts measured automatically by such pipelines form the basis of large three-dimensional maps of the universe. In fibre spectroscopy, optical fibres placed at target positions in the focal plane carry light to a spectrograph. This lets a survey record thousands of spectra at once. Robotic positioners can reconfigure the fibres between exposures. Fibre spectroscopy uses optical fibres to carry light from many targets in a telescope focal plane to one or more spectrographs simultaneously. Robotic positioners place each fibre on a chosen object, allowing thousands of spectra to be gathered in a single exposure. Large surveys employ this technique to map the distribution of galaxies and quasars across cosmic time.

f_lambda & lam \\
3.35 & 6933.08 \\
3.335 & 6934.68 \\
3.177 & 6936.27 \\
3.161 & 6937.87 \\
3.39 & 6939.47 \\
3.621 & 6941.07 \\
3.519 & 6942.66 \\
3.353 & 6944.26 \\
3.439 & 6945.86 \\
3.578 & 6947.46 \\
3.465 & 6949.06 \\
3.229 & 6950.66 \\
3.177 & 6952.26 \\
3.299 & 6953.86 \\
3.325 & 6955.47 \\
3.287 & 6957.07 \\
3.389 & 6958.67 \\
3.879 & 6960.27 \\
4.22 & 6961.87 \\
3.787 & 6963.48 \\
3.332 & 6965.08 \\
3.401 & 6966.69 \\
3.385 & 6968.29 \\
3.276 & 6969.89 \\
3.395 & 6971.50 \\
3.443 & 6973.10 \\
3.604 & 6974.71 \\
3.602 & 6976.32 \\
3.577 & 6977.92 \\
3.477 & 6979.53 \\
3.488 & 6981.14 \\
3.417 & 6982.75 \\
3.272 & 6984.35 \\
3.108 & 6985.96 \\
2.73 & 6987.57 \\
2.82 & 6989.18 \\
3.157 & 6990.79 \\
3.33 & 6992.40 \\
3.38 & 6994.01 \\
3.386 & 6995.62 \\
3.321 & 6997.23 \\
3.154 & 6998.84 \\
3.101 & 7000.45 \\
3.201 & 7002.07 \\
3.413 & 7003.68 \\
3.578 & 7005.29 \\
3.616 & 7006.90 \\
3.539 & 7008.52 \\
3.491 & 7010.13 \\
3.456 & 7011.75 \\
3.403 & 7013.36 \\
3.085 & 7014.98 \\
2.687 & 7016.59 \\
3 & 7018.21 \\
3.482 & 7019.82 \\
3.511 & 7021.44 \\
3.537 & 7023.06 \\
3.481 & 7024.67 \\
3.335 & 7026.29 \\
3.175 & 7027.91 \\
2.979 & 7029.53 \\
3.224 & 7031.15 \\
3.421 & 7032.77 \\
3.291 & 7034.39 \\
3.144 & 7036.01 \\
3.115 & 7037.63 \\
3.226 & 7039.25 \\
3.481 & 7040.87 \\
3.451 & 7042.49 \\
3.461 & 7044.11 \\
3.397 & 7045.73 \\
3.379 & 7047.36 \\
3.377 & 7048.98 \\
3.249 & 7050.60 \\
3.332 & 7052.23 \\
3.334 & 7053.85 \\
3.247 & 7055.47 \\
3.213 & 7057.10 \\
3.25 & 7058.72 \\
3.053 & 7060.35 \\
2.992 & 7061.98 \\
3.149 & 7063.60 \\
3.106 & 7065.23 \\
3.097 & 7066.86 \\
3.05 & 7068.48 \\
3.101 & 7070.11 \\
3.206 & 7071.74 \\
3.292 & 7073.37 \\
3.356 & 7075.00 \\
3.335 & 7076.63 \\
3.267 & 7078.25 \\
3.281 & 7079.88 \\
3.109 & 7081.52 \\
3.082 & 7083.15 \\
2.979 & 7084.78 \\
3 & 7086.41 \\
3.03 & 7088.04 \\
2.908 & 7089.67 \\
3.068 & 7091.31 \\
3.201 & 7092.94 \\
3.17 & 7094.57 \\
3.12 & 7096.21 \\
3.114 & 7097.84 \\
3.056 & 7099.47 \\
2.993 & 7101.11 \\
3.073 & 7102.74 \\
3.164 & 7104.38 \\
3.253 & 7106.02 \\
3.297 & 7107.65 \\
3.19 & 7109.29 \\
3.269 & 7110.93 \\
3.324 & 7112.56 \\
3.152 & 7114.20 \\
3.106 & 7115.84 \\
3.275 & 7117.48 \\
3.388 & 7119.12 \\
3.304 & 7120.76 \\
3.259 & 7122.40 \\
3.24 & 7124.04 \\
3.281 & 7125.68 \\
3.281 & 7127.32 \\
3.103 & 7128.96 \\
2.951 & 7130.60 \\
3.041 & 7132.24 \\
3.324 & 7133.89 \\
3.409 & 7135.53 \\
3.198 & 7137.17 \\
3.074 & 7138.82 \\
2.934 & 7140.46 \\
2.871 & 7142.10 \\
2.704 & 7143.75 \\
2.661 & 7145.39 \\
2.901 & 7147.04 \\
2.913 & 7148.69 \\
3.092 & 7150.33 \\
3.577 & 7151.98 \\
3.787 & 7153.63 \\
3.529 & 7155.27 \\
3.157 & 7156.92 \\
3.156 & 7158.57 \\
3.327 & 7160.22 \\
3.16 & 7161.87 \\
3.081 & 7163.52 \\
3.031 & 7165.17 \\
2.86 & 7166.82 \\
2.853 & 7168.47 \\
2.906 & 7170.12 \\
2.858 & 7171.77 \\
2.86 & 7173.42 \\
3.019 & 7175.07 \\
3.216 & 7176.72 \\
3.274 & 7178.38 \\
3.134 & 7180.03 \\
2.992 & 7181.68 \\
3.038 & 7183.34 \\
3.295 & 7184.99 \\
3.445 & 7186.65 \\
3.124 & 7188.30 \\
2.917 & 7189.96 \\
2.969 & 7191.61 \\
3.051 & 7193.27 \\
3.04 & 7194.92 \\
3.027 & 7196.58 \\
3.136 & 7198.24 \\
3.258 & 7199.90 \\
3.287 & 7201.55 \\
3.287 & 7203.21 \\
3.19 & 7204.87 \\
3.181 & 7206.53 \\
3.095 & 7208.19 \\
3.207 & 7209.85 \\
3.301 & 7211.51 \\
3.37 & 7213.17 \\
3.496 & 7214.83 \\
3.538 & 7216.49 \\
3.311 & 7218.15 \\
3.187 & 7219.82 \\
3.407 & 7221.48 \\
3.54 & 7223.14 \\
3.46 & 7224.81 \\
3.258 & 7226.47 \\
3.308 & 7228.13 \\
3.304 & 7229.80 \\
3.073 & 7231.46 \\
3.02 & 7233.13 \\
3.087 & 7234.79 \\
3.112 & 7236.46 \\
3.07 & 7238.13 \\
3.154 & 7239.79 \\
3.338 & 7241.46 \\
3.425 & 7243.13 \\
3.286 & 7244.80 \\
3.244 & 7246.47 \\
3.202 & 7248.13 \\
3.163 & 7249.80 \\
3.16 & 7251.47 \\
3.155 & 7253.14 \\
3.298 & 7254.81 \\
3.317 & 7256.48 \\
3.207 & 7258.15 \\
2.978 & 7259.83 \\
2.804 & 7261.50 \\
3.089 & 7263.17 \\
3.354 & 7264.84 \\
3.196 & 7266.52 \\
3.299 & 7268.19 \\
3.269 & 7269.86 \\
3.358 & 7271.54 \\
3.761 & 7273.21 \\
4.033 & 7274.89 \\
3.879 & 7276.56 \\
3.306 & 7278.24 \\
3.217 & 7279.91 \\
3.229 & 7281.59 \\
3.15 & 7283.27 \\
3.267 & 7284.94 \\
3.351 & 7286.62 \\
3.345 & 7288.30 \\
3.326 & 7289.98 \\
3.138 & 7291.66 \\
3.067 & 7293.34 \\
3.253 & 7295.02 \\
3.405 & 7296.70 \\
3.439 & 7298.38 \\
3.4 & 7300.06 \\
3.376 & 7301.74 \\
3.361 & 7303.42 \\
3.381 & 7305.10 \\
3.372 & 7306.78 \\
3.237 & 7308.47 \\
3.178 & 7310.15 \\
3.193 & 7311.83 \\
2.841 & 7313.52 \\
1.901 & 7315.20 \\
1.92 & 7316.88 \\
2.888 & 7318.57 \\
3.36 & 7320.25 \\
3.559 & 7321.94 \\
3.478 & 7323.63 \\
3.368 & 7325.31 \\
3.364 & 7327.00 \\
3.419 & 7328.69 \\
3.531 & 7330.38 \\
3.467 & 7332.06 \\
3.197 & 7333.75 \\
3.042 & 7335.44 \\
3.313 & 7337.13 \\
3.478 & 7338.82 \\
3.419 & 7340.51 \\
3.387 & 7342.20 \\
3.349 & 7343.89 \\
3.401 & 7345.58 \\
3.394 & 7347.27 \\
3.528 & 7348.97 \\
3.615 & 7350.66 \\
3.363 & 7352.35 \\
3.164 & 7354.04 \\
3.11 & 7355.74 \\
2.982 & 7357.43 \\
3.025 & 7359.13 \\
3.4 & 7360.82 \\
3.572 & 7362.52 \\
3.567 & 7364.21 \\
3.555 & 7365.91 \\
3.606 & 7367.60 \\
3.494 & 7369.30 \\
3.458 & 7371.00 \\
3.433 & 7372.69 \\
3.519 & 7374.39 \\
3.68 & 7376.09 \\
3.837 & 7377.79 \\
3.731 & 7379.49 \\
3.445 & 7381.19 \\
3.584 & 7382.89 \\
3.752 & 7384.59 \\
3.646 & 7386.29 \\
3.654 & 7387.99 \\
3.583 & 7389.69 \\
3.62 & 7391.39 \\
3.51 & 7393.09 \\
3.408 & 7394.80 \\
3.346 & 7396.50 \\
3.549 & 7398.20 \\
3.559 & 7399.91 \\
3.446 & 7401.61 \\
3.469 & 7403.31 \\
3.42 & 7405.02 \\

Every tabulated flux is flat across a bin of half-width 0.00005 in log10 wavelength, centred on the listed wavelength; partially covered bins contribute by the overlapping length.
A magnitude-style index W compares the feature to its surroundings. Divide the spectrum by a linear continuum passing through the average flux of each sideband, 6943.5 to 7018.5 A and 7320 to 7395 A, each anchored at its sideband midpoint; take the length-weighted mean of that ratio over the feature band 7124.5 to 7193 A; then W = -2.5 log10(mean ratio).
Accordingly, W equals 0.101 mag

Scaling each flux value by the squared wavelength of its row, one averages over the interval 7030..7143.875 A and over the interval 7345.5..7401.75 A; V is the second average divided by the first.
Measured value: 1.18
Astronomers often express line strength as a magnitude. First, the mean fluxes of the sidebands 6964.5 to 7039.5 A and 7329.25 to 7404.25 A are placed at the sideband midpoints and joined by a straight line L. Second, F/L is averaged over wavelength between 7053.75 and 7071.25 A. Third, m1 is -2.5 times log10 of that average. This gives 0.066 mag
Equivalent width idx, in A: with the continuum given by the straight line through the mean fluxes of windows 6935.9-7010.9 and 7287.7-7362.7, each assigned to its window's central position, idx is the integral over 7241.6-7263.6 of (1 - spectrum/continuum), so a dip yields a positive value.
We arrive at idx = 0.6 A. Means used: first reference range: 3.39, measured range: 3.19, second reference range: 3.25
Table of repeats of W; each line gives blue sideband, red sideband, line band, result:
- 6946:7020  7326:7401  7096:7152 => 0.09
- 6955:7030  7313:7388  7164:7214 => 0.08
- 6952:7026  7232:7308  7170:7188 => 0.07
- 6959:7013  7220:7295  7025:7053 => 0.03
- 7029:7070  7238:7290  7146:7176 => 0.05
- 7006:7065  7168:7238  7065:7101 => 0.04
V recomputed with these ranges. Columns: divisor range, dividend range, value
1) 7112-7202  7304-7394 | 1.13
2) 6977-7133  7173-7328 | 1.05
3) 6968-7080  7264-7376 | 1.09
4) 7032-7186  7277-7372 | 1.10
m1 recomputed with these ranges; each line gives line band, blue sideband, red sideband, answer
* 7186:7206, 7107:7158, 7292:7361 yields 0.02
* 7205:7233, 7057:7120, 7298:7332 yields -0.04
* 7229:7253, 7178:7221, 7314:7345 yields 0.00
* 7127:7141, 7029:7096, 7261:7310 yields 0.03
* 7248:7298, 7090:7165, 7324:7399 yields 0.02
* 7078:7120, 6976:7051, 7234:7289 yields 0.05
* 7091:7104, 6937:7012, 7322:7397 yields 0.10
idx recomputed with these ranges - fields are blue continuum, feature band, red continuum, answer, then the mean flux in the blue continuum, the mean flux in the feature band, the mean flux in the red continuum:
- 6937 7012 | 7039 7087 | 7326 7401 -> 2.5 A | 3.39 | 3.23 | 3.46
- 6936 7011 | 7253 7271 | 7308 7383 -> 0.8 A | 3.39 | 3.18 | 3.32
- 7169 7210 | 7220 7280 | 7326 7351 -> -1.1 A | 3.11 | 3.28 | 3.39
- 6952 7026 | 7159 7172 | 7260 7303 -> 1.3 A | 3.37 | 3.02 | 3.33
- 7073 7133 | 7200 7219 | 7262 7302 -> -0.1 A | 3.17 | 3.3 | 3.35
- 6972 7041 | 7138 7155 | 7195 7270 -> 1.0 A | 3.31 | 3.07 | 3.23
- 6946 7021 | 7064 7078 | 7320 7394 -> 0.8 A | 3.36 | 3.2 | 3.45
